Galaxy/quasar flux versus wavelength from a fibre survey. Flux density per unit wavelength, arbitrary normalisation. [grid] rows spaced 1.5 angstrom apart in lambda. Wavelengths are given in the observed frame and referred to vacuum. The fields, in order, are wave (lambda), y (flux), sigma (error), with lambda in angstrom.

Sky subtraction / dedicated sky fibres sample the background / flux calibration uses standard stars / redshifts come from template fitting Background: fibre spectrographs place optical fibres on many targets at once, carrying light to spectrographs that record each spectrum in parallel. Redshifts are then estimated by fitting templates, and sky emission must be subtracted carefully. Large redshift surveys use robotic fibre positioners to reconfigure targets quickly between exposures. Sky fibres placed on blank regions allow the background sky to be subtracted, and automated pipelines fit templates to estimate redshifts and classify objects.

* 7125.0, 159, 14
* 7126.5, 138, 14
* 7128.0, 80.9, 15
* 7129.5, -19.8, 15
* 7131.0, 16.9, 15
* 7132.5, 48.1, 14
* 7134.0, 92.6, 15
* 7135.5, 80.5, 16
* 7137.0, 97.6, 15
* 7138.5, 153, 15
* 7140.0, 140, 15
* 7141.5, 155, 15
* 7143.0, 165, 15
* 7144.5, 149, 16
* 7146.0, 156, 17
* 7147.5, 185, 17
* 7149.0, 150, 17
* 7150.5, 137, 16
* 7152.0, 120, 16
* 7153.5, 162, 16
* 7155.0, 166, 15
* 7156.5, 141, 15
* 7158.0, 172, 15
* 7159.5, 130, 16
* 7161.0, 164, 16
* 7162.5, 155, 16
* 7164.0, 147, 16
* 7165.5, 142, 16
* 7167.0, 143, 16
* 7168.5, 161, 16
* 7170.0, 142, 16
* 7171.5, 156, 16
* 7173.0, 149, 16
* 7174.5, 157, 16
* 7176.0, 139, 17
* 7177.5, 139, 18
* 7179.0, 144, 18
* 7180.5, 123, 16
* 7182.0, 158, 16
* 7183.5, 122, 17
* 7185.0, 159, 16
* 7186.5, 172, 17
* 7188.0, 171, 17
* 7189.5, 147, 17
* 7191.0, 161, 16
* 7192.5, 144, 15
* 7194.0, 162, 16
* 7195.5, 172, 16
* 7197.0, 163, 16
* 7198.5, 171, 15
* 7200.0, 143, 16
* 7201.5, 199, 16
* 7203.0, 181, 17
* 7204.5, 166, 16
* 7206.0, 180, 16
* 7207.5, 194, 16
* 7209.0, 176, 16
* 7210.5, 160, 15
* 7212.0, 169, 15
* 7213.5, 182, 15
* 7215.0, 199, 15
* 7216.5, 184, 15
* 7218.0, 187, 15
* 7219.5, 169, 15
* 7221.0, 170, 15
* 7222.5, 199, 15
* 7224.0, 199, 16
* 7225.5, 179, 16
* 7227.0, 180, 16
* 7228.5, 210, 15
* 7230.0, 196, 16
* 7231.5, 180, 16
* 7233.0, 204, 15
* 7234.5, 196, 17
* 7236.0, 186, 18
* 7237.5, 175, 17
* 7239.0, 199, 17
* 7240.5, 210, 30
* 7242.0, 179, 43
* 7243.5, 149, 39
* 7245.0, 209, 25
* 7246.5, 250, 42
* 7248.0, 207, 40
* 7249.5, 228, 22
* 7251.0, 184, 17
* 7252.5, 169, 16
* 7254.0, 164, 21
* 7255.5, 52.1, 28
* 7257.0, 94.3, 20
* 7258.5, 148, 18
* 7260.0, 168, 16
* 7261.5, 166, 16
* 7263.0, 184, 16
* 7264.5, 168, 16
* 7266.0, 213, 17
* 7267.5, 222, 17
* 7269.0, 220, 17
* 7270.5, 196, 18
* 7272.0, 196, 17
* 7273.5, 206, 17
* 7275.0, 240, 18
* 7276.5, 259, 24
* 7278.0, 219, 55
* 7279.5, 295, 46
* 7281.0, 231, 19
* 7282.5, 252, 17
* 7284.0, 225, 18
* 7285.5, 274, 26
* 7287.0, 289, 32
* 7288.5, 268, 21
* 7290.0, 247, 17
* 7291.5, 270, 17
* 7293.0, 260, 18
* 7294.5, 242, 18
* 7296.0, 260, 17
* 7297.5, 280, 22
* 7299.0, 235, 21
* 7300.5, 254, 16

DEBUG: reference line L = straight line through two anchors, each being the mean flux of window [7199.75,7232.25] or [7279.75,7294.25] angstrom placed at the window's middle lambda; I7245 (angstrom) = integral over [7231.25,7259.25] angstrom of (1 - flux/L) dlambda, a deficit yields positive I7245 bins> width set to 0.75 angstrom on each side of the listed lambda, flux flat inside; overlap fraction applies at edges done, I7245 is 4.5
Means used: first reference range 183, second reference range 258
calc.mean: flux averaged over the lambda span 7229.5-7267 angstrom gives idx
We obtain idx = 179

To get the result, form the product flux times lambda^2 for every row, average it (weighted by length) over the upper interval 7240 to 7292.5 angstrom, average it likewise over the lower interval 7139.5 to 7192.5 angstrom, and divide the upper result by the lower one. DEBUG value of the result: 1.42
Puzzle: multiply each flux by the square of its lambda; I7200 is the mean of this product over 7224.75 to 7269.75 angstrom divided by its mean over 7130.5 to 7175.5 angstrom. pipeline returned 1.36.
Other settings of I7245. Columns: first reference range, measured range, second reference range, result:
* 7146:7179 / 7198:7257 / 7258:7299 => 3.8 angstrom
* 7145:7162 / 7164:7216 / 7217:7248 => 3.3 angstrom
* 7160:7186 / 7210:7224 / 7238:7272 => -1.3 angstrom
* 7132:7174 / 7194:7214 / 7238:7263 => -1.8 angstrom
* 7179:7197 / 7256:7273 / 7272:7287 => 3.9 angstrom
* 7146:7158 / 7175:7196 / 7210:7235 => 2.3 angstrom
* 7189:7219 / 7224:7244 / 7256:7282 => -0.4 angstrom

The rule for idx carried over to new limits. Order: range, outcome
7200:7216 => 179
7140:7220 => 159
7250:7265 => 151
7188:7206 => 165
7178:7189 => 150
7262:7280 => 216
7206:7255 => 188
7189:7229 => 176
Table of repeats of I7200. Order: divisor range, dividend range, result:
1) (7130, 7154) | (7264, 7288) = 1.95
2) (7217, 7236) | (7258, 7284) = 1.14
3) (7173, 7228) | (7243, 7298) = 1.30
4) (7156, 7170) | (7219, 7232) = 1.27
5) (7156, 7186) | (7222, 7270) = 1.27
